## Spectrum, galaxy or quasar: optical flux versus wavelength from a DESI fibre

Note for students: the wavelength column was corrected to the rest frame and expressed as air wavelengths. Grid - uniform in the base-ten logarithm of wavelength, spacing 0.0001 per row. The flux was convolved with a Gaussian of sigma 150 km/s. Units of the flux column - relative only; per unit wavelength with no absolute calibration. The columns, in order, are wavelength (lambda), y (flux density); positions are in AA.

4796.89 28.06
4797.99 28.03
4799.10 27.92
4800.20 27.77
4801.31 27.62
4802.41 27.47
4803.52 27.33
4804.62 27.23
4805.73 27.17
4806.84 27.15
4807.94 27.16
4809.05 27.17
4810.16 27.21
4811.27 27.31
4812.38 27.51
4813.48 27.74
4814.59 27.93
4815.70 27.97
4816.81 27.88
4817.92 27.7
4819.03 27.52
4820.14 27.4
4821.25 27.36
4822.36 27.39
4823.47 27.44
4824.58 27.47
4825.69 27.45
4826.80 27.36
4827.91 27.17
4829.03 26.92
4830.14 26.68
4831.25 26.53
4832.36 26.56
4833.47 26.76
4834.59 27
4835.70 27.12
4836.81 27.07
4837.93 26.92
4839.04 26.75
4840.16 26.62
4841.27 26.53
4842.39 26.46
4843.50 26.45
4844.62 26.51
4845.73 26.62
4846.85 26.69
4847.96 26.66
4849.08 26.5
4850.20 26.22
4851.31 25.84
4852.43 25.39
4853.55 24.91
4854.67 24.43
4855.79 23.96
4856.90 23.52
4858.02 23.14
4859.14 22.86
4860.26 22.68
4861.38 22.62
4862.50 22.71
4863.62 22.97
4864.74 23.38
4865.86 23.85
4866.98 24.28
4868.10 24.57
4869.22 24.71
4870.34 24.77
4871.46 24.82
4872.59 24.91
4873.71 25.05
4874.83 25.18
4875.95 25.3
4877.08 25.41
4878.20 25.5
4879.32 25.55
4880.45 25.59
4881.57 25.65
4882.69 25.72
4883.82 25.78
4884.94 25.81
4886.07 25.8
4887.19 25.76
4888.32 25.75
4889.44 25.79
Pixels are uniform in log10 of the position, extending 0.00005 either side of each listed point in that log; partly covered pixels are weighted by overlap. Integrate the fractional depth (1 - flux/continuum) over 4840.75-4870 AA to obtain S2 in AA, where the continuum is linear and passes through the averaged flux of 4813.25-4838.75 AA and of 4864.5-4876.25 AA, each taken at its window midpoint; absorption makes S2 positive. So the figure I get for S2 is 0.9 AA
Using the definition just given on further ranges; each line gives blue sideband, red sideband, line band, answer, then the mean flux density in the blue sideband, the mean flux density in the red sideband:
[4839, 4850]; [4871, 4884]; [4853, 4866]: 1.30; 26.5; 25.4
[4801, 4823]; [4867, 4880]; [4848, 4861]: 0.62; 27.5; 25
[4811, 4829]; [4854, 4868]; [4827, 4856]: -1.18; 27.5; 23.4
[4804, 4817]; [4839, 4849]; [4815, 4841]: -0.18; 27.4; 26.6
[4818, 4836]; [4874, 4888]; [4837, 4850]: 0.03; 27.2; 25.6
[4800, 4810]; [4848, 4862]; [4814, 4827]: -0.57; 27.3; 24.4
